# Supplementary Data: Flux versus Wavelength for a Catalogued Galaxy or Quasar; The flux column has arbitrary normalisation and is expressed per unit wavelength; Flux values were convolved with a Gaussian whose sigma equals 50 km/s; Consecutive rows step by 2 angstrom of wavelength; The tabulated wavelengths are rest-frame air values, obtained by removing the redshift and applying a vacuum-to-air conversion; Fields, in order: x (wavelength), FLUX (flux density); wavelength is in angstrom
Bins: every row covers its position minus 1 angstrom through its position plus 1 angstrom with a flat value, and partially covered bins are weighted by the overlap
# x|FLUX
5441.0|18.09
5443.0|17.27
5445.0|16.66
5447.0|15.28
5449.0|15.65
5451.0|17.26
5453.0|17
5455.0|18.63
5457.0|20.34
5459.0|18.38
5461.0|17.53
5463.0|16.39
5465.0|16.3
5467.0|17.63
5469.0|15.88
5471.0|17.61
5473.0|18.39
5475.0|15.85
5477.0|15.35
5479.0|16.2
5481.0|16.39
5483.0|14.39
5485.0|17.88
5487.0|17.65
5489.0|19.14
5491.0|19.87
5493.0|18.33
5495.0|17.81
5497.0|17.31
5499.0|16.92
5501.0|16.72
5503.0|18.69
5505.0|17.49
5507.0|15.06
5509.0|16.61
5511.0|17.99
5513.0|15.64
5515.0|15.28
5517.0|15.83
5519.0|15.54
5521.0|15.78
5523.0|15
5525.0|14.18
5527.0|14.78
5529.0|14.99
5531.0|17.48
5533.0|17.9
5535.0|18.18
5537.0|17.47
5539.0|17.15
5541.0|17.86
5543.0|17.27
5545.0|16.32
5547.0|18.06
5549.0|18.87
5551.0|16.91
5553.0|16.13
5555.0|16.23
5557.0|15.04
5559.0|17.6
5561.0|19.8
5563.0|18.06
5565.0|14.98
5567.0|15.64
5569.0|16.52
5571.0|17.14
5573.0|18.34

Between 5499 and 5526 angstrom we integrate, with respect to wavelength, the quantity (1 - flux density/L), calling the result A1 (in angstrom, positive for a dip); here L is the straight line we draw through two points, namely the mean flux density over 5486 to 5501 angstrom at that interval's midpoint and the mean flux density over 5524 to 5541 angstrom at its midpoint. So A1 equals 1.8 angstrom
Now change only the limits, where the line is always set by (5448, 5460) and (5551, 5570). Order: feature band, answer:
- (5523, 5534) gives 0.81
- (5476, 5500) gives 0.30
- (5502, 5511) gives 0.11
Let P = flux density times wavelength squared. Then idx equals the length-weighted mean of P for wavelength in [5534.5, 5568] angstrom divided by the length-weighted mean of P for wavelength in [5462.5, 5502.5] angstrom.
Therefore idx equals 1.03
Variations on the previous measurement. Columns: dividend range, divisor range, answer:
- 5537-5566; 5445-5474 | 1.03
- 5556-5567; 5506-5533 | 1.09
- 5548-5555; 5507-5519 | 1.08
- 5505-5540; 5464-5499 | 0.96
